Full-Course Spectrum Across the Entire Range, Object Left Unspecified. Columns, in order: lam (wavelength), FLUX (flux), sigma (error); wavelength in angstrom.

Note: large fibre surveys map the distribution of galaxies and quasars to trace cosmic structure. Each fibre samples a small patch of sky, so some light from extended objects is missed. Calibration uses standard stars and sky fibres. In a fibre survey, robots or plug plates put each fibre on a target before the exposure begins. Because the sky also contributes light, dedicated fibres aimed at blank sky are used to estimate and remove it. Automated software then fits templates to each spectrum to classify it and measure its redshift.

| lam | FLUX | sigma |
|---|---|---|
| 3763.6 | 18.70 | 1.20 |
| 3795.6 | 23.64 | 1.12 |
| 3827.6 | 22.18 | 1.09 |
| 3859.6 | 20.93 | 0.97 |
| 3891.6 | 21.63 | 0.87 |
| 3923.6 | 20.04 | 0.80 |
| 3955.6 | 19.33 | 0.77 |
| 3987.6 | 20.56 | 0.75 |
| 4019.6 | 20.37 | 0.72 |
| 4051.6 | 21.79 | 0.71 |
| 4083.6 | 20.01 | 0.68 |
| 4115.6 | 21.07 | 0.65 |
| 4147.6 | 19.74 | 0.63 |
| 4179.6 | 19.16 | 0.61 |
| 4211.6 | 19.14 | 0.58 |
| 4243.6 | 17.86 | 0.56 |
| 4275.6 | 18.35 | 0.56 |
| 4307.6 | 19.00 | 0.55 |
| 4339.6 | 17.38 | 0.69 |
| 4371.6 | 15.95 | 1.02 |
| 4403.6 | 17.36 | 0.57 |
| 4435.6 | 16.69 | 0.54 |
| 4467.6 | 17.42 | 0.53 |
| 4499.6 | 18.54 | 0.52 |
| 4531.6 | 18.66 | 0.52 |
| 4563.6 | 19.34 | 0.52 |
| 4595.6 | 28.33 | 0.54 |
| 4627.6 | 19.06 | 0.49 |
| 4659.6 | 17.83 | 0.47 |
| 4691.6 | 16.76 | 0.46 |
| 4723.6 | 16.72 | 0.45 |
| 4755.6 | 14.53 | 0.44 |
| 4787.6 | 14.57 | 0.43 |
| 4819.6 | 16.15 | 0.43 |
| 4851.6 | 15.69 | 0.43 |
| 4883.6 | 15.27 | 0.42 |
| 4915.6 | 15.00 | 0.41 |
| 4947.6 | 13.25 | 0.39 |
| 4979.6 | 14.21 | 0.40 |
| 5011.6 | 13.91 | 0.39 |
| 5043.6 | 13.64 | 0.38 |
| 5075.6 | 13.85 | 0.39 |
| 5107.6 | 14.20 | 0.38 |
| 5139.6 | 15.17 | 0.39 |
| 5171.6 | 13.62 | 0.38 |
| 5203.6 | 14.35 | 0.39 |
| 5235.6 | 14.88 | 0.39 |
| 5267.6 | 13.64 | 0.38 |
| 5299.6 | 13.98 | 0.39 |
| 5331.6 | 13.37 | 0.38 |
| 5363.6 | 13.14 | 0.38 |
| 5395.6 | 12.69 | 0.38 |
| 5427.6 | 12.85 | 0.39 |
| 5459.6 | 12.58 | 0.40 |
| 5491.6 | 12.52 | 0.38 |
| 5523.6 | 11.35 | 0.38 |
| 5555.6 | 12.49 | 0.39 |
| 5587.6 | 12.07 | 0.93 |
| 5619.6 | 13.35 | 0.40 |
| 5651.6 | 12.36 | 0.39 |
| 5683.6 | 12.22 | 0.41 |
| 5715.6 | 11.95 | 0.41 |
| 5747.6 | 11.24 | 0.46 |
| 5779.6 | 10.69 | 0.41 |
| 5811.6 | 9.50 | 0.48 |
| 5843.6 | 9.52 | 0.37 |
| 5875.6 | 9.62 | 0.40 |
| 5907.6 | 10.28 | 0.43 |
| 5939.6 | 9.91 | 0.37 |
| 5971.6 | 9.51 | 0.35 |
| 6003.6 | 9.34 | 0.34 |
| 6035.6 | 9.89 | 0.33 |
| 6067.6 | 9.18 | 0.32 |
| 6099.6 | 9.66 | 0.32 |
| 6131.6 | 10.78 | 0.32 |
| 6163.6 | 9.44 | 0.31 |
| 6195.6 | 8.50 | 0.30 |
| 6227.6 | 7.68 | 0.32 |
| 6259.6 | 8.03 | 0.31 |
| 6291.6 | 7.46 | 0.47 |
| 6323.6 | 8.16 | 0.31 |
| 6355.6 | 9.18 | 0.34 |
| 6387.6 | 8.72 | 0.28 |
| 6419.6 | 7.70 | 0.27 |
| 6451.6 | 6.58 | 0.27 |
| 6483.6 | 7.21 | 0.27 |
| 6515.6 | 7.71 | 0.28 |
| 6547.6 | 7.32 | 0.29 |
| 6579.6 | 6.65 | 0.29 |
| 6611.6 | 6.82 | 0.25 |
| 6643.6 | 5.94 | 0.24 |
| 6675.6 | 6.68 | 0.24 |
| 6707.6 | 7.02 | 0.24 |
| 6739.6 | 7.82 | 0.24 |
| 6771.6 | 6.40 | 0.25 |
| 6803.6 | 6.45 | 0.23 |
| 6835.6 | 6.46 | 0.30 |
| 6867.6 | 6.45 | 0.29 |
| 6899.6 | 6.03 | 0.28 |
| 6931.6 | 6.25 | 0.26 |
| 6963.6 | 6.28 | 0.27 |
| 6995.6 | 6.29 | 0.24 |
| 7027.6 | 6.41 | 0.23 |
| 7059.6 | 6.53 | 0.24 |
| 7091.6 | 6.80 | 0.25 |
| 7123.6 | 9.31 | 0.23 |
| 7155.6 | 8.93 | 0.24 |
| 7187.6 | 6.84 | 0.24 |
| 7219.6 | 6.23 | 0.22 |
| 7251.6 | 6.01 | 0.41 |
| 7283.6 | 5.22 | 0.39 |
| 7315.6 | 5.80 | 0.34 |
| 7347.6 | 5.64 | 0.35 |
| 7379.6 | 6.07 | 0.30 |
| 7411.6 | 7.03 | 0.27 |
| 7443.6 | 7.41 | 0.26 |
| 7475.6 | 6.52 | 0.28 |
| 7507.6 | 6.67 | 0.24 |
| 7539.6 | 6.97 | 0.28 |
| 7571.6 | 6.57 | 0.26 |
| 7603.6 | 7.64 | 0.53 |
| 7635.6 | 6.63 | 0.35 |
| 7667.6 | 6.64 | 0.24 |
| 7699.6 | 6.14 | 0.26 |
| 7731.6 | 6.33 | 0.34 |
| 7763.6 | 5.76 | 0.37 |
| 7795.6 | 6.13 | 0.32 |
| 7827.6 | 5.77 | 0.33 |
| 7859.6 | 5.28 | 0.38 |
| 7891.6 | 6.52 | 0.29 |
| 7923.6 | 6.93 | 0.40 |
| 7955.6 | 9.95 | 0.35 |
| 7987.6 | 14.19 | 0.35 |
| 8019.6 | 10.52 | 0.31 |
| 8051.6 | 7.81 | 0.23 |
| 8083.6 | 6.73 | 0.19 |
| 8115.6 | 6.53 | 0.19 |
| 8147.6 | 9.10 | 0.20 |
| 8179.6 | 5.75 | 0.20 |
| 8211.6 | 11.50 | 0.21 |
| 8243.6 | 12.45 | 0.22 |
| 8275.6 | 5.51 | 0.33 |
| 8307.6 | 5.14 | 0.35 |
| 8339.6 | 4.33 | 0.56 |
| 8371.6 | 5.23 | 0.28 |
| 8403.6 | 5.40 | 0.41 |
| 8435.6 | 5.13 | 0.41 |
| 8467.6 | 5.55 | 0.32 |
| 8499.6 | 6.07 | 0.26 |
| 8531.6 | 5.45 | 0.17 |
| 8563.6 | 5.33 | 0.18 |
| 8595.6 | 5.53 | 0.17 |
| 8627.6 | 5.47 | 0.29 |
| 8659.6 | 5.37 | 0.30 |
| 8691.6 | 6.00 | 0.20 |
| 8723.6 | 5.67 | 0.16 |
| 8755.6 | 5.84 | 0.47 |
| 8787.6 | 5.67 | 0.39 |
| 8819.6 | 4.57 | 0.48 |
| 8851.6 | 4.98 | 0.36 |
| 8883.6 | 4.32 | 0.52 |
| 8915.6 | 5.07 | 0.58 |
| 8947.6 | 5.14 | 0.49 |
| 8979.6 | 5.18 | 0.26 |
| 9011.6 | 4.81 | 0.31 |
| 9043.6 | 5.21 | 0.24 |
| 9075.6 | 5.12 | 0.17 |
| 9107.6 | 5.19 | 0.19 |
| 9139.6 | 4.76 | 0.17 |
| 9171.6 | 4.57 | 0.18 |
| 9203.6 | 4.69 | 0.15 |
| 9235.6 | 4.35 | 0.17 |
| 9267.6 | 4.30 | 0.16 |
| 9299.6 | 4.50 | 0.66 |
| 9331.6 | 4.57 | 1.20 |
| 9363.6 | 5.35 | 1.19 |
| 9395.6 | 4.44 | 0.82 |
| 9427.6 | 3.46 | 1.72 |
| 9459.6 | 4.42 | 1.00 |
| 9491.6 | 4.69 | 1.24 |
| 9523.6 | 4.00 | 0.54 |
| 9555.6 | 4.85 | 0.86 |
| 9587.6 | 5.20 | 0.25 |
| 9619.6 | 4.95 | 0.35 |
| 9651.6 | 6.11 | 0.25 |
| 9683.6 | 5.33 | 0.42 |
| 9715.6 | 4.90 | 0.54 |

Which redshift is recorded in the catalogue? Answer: 0.643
